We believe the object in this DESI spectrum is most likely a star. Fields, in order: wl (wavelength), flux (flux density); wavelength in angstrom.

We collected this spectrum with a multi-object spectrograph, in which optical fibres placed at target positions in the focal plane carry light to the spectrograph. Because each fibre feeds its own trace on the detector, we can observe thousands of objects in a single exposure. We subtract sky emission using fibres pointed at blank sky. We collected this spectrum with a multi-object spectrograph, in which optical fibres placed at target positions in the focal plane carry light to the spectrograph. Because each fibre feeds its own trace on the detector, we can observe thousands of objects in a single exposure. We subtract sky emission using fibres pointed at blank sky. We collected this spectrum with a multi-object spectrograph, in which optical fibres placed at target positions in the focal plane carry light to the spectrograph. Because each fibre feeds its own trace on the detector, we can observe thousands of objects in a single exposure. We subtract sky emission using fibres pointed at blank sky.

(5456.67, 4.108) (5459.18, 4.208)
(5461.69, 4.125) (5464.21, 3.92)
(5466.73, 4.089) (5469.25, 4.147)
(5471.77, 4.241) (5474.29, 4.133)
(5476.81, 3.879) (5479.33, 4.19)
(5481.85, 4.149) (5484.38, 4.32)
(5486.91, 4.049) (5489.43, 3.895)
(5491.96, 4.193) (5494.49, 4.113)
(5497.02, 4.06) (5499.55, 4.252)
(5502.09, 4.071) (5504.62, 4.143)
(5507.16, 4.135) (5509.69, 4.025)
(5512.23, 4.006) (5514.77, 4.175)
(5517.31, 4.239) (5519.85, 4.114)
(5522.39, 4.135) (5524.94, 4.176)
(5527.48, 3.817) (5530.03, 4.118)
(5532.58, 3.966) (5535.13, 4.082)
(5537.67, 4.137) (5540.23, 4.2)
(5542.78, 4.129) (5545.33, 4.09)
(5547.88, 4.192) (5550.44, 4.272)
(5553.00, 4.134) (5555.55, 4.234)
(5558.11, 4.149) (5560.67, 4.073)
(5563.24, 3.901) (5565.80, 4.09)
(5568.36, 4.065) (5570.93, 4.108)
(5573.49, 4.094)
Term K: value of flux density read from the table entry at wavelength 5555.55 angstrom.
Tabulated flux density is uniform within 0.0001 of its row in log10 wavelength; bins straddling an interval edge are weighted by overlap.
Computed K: 4.234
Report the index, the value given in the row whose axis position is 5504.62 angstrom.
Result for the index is 4.143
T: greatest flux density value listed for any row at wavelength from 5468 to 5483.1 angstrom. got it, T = 4.241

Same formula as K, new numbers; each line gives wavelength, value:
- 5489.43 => 3.895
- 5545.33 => 4.09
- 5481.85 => 4.149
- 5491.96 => 4.193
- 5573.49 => 4.094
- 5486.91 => 4.049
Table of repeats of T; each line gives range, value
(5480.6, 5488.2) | 4.32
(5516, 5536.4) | 4.239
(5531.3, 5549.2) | 4.2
